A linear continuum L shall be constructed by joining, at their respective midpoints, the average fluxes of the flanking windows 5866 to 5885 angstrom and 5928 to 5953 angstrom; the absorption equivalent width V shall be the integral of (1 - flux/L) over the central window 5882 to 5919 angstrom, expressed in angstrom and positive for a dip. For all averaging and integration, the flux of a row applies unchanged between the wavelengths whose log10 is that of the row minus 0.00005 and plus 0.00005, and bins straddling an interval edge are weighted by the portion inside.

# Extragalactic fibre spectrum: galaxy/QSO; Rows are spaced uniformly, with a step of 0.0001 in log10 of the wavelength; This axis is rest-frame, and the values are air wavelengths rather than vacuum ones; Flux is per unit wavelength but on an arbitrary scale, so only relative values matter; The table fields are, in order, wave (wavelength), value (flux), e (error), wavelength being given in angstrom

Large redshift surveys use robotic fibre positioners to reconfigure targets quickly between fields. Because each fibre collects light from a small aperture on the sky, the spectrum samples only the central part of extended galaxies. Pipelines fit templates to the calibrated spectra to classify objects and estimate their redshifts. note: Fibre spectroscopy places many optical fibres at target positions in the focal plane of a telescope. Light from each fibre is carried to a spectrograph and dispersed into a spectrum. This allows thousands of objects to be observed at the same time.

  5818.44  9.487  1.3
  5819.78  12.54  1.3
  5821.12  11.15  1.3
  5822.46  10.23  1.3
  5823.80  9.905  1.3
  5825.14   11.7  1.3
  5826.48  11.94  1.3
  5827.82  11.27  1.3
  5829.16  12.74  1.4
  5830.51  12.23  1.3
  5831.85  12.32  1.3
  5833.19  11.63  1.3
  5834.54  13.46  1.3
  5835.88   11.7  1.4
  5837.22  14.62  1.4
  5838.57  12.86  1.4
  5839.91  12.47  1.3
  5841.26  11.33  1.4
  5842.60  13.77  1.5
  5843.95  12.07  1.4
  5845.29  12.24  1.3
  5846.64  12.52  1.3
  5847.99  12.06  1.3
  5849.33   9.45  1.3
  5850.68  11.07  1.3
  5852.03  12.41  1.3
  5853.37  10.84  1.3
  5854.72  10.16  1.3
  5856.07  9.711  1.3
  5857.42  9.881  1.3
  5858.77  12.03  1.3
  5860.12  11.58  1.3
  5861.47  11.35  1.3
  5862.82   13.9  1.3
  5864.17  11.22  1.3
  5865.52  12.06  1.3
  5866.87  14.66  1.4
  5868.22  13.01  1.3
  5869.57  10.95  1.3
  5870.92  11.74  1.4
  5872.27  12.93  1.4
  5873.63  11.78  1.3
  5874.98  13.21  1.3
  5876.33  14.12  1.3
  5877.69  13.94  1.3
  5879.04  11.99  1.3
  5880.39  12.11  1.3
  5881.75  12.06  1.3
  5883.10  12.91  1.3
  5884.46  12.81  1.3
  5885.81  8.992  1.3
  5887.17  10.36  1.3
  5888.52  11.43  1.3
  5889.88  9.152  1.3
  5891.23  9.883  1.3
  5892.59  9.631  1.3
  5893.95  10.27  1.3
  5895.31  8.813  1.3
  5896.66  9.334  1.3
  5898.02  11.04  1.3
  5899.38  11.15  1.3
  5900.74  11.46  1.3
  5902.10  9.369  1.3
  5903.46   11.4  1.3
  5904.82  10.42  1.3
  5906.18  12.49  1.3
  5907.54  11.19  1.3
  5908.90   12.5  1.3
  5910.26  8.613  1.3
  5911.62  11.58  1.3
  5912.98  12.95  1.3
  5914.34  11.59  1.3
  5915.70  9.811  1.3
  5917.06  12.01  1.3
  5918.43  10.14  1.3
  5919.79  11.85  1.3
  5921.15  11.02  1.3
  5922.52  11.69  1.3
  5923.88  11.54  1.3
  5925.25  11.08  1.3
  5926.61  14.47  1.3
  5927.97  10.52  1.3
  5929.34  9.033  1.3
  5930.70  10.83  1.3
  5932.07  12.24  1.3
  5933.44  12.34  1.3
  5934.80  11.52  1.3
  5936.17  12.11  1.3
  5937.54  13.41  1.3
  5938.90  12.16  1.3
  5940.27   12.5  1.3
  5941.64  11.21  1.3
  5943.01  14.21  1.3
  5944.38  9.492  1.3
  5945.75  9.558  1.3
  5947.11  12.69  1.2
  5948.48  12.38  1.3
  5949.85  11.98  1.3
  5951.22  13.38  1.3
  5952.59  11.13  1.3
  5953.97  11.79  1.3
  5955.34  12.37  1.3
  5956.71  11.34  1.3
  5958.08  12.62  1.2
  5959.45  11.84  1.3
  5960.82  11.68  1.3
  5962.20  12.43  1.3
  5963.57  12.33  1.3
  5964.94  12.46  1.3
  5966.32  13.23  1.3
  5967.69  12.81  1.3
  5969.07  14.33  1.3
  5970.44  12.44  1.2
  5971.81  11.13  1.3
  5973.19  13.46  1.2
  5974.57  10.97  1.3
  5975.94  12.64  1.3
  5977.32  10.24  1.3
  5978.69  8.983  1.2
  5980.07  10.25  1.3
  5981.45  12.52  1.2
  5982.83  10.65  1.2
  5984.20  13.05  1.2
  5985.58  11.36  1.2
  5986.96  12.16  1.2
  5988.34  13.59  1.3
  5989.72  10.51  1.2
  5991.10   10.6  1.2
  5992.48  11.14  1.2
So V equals 4.62 angstrom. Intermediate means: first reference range 12.7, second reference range 11.8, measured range 10.8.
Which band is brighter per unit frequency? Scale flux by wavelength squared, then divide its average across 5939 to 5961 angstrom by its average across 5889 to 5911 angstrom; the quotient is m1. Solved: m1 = 1.16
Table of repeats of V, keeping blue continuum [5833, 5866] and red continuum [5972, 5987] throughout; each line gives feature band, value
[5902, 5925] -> 0.8 angstrom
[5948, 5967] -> -1.2 angstrom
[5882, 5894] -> 1.1 angstrom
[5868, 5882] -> -0.9 angstrom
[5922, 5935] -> 0.1 angstrom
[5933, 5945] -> -0.6 angstrom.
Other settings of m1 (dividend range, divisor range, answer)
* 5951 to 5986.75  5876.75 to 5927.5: 1.09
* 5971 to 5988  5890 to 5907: 1.14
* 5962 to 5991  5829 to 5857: 1.05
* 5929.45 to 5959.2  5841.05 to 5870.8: 1.04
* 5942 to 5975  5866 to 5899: 1.08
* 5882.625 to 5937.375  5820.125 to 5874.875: 0.95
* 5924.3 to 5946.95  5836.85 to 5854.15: 1.00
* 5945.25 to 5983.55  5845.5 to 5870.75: 1.06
